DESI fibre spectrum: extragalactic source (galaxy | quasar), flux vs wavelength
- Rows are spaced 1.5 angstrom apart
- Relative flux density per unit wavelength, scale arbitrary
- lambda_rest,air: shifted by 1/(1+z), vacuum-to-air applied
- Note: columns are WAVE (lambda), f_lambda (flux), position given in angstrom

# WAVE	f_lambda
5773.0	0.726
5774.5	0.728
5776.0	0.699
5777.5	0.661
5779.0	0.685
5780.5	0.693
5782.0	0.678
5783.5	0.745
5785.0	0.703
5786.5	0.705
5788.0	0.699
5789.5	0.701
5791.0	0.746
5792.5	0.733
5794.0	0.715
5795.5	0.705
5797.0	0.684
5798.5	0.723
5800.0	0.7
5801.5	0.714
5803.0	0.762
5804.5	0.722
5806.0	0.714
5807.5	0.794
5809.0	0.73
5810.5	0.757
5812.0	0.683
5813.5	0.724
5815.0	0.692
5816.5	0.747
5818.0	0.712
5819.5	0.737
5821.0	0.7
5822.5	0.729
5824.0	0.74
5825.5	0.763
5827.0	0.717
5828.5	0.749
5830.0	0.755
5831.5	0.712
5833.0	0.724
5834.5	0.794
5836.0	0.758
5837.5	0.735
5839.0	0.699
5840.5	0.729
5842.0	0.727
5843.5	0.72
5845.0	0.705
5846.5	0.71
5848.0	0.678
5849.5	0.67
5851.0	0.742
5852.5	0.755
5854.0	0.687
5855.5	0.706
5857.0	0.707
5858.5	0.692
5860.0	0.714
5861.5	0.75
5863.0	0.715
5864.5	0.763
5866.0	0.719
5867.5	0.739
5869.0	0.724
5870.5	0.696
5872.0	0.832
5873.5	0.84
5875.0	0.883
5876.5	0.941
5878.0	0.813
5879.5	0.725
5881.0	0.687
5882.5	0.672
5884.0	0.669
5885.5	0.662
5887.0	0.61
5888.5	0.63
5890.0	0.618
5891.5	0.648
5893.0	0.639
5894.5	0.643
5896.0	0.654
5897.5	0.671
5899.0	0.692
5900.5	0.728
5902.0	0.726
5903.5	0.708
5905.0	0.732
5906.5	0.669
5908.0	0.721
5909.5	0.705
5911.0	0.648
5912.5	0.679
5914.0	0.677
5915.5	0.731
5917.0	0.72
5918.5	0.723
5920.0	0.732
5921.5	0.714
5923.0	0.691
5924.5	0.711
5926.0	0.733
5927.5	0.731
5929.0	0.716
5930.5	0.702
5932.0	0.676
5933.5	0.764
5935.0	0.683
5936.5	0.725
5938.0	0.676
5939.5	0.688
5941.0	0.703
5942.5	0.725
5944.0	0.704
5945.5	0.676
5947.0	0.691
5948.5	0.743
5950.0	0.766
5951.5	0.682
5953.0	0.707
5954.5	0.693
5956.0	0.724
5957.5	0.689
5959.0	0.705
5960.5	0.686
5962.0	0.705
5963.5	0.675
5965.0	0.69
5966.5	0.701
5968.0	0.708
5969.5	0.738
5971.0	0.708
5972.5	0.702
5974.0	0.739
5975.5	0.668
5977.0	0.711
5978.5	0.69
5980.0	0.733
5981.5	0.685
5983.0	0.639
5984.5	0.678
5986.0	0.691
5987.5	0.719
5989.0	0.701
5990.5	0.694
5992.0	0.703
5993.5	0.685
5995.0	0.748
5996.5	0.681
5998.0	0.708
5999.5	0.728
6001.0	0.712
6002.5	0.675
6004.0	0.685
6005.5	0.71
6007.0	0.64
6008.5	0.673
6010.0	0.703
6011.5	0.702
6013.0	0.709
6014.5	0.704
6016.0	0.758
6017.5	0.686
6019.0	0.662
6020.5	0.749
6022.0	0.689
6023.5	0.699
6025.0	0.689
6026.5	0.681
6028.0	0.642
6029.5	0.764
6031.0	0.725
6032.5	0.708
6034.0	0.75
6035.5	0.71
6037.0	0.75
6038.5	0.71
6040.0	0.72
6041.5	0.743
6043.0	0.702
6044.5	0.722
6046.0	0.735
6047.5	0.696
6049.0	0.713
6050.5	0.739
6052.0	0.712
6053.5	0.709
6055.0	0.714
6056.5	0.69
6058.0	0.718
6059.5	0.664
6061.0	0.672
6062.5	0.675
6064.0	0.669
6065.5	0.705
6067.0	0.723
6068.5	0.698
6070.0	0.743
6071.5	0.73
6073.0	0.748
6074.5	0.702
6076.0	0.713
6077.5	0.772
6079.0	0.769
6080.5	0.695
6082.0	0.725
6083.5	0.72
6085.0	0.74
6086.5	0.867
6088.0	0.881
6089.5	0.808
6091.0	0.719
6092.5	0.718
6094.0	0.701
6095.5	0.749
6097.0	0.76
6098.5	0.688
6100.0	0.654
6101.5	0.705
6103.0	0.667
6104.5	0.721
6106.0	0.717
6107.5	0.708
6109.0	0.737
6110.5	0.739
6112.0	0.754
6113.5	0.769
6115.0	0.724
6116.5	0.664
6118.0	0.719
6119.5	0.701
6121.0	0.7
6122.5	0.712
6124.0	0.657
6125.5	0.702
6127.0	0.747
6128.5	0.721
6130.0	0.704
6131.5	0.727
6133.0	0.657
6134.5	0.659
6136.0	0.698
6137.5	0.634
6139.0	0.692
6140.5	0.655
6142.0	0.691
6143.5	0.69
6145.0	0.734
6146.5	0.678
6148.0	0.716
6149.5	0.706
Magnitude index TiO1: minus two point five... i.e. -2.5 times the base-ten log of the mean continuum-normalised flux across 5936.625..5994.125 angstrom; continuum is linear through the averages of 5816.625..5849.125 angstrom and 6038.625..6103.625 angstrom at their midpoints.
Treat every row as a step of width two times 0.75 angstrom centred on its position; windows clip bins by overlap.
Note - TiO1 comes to 0.04 mag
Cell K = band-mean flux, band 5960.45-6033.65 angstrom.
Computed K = 0.7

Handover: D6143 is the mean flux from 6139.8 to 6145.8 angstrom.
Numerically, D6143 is 0.693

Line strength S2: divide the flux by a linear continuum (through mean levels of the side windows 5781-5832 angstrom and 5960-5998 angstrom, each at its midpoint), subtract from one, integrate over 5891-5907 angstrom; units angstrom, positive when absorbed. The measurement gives 0.6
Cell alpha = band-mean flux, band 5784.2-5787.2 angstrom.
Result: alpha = 0.705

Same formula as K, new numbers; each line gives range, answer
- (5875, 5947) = 0.702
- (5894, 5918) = 0.695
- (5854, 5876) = 0.749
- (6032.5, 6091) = 0.727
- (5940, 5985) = 0.702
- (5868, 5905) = 0.714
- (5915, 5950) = 0.712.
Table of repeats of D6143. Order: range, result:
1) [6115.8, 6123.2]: 0.699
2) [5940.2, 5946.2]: 0.702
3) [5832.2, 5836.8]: 0.758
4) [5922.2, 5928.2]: 0.716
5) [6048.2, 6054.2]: 0.718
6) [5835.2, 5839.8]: 0.731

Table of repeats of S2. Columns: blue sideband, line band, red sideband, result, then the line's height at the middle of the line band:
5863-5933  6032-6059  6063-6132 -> 0.1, 0.722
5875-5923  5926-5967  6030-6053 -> 0.1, 0.707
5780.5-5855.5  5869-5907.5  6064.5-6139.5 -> 0.5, 0.722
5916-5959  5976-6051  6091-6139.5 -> 0.4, 0.709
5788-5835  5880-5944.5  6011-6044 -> 2.5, 0.72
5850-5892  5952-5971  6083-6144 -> 0.6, 0.723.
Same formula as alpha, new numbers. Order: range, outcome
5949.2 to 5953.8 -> 0.718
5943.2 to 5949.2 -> 0.703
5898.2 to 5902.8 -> 0.715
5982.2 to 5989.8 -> 0.686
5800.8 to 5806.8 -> 0.729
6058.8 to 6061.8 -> 0.668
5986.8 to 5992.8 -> 0.704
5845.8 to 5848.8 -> 0.693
